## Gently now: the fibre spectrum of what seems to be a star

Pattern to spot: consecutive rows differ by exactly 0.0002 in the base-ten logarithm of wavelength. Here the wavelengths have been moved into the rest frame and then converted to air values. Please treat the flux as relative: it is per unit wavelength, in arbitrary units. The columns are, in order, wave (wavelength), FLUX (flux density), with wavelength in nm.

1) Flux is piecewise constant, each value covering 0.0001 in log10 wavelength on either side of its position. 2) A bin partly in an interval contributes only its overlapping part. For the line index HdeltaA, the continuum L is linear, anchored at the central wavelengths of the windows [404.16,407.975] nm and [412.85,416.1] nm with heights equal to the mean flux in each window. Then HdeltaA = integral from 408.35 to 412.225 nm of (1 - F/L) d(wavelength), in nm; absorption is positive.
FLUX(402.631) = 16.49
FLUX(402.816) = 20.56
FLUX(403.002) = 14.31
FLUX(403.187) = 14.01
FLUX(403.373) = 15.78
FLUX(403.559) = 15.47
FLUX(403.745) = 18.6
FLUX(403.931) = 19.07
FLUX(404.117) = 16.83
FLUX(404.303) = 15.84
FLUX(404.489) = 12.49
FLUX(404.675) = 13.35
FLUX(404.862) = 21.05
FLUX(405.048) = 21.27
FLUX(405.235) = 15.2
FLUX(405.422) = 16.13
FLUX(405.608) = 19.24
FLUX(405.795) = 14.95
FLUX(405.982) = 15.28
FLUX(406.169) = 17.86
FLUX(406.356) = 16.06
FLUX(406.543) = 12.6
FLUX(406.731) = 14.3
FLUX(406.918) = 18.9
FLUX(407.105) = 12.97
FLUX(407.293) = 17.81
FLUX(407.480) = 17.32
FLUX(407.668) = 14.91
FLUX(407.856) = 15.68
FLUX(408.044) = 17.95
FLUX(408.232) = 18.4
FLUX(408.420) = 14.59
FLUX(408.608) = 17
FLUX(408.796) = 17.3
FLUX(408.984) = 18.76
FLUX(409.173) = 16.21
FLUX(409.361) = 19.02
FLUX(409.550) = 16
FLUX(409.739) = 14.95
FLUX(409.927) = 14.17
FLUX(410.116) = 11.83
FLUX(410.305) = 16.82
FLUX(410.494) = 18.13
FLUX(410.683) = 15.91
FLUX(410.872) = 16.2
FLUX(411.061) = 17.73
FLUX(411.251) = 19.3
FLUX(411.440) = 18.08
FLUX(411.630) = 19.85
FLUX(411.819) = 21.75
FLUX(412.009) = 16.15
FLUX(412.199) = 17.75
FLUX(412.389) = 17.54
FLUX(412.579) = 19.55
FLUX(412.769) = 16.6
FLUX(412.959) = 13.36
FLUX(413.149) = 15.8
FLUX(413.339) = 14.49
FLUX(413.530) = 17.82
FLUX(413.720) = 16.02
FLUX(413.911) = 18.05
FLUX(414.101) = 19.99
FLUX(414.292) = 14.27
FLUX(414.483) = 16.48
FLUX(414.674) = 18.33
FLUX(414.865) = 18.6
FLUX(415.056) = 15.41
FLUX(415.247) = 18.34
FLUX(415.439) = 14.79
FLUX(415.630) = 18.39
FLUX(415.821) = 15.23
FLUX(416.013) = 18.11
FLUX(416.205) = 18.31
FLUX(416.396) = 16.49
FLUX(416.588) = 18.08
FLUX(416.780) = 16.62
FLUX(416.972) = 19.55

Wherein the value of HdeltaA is -0.14 nm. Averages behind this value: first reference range 16.2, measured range 17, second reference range 16.7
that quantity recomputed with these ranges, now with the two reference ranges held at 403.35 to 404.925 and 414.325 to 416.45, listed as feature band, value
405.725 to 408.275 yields 0.087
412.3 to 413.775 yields 0.046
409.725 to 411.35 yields 0.060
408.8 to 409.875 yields -0.011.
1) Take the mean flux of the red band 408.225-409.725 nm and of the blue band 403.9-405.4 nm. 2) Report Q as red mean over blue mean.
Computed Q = 1.01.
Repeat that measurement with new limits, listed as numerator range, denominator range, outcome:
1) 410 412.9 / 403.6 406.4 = 1.04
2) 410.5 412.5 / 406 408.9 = 1.11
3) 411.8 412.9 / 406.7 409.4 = 1.06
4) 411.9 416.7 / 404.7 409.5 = 1.01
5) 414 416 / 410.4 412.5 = 0.94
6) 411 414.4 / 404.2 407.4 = 1.08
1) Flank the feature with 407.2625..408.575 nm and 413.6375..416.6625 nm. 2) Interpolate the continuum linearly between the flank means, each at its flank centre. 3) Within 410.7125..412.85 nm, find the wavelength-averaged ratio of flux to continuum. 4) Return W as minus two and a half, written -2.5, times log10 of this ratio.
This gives -0.077 mag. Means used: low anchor 16.6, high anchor 17.2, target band 18.2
